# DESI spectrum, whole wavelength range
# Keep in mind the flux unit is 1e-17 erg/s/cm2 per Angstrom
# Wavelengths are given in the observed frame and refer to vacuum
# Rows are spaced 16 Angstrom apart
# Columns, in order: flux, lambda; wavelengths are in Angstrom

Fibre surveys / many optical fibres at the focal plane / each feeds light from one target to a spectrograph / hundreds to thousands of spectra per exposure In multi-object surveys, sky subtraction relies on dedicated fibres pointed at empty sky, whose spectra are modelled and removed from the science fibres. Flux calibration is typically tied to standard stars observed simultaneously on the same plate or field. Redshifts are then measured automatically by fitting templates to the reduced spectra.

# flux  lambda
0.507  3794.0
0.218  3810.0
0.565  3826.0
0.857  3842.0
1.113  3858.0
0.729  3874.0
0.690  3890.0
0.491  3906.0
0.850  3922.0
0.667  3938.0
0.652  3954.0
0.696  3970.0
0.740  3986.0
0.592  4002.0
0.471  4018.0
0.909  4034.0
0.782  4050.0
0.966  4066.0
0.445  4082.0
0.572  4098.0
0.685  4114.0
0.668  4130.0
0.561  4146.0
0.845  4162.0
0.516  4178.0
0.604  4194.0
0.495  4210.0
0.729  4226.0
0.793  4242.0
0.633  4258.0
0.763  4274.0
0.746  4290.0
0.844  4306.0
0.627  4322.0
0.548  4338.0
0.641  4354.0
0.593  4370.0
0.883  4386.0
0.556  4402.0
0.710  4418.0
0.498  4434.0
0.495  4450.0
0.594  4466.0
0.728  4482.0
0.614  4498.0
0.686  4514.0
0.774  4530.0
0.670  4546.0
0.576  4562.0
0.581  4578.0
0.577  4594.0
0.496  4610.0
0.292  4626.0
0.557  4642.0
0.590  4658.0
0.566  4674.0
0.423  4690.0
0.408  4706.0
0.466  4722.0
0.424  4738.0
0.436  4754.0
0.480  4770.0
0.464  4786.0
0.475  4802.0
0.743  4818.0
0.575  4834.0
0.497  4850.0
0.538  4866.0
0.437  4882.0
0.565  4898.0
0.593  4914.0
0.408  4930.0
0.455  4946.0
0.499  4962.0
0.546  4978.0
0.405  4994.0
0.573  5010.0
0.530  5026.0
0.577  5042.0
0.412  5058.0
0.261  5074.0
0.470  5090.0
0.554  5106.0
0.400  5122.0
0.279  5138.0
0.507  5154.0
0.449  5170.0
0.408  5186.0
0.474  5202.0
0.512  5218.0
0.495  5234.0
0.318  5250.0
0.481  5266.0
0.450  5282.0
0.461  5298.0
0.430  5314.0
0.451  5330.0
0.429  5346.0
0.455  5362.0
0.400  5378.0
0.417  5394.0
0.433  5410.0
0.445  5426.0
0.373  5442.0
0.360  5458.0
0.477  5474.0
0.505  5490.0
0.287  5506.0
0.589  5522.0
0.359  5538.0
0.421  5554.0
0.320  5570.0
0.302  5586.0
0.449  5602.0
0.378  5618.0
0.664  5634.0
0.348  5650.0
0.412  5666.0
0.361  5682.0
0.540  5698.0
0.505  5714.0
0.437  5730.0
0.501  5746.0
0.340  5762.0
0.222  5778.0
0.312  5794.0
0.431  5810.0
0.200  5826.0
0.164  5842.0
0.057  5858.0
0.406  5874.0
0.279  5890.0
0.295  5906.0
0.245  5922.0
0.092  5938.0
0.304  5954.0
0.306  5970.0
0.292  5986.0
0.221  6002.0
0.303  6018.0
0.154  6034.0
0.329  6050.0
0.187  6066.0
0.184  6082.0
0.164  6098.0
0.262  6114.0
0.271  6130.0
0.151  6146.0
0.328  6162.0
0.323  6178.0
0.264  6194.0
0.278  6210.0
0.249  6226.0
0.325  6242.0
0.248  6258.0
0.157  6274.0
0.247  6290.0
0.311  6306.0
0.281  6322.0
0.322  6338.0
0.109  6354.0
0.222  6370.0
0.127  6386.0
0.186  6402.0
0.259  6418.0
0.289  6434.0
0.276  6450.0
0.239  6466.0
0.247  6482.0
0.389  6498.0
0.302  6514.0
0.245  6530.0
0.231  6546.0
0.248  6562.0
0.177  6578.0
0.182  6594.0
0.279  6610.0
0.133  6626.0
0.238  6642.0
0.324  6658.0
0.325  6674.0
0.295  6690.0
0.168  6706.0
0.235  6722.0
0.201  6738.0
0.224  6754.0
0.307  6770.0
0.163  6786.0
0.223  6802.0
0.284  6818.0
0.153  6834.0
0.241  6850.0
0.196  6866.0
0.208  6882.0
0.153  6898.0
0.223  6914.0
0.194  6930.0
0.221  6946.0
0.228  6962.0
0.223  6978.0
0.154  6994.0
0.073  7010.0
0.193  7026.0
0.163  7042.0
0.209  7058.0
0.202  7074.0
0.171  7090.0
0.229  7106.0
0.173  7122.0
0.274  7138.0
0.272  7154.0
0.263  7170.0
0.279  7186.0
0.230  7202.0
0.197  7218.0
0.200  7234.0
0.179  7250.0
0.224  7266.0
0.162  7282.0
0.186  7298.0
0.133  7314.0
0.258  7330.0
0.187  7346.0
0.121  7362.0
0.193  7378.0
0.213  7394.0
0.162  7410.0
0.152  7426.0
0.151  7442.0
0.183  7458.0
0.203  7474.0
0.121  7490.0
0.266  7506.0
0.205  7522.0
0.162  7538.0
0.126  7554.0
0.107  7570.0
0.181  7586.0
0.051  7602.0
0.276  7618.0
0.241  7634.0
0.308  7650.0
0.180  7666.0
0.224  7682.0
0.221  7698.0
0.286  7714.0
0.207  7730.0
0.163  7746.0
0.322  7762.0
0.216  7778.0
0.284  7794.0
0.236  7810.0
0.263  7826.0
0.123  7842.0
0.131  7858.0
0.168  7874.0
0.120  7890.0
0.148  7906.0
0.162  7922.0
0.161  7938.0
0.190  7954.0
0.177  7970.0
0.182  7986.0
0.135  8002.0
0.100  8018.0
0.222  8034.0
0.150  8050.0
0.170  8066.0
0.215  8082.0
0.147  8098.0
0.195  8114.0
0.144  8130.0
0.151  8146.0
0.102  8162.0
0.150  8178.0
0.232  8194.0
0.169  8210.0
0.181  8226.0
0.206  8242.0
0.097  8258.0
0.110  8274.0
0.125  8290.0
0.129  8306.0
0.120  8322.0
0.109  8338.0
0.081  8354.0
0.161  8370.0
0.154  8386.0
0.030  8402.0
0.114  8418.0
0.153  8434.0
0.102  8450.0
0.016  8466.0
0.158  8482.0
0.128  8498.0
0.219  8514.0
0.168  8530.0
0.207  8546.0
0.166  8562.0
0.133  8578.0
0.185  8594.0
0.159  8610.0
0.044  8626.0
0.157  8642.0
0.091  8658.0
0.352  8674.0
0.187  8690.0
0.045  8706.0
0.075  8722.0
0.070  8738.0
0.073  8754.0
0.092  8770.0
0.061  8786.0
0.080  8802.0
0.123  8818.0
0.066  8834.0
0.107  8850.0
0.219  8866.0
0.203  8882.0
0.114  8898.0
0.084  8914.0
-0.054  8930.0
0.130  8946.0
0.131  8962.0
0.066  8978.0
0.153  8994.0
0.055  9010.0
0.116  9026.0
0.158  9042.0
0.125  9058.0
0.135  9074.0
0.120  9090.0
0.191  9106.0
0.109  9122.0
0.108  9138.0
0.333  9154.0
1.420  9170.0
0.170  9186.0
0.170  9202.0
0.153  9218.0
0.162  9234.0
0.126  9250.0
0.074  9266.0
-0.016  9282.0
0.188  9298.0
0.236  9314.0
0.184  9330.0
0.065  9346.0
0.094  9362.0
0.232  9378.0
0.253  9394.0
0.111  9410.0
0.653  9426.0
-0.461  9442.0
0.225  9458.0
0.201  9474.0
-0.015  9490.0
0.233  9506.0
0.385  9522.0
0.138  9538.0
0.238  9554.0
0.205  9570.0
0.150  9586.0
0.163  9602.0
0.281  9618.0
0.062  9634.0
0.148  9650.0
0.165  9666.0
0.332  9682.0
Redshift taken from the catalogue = 1.46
